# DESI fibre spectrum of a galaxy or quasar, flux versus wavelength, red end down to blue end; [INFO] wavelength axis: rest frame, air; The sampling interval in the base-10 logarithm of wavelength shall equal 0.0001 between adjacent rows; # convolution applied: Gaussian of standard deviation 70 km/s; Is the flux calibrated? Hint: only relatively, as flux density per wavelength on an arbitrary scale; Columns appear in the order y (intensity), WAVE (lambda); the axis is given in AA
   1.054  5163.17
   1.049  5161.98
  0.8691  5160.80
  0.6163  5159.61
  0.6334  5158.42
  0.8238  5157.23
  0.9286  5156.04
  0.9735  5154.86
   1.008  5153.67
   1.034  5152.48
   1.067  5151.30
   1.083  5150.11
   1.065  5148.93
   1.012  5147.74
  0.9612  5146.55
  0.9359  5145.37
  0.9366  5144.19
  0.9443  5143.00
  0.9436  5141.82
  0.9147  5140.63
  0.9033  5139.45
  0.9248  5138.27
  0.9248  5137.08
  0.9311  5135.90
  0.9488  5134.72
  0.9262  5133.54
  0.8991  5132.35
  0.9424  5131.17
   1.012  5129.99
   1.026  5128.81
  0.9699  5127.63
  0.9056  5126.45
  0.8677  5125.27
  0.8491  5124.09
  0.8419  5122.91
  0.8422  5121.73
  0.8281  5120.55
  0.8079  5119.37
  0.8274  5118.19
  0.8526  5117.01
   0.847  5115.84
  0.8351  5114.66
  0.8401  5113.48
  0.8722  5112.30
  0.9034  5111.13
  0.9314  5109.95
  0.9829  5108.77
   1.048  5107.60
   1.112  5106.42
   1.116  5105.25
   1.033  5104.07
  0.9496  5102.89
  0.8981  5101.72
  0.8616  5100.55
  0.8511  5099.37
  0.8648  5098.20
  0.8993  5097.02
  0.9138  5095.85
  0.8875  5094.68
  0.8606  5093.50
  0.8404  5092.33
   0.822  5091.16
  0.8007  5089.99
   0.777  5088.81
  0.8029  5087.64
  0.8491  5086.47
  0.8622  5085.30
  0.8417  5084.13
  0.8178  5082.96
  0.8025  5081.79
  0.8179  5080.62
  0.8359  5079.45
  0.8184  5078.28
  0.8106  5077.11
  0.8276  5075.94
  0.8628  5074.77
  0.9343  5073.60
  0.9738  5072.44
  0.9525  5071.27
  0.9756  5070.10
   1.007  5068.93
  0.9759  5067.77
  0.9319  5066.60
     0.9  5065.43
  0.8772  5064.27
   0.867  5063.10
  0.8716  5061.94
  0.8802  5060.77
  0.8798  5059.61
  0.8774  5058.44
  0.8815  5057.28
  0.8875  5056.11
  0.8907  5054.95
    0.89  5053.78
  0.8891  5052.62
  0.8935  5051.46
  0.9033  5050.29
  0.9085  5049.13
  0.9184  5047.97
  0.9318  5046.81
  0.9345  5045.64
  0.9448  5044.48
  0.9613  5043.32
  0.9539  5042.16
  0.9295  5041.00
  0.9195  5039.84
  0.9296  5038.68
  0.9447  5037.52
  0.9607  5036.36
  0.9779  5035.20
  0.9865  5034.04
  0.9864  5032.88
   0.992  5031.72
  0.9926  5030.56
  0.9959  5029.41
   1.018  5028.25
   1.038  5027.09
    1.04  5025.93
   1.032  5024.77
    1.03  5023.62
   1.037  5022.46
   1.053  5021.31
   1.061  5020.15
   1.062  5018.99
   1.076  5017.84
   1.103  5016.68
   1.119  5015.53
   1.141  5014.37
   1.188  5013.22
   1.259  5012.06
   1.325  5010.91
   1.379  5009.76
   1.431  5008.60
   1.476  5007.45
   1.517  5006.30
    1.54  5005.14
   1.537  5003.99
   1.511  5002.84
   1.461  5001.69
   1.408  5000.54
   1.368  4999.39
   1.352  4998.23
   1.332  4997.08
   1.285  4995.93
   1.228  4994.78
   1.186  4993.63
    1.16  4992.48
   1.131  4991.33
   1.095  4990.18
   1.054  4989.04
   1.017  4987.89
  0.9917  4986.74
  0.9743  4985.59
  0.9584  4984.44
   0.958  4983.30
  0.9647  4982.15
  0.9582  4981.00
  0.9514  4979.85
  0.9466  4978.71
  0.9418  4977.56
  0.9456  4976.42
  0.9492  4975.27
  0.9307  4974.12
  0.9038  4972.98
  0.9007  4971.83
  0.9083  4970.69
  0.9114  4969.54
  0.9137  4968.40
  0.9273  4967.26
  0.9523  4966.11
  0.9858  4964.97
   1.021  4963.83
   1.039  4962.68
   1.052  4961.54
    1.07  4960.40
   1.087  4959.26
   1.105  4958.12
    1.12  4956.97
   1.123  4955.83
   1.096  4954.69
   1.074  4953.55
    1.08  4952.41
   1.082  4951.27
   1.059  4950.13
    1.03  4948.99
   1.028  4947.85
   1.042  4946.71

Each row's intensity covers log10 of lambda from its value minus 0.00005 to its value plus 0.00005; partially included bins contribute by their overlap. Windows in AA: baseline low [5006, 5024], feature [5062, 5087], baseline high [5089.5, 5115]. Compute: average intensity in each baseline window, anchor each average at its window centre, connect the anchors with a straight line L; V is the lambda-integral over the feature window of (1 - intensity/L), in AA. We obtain 3.1 AA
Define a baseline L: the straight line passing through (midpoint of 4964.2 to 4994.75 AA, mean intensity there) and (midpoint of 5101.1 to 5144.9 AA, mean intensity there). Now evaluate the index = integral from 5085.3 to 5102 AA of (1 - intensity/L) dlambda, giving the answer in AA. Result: 1.5 AA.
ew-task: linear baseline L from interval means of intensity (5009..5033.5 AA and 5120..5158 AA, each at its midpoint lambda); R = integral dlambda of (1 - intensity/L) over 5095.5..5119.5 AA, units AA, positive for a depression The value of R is 1.6 AA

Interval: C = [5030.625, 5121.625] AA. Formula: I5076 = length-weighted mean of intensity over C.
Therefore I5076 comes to 0.901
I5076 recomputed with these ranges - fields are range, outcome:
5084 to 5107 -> 0.893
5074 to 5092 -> 0.824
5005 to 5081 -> 1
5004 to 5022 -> 1.26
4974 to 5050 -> 1.1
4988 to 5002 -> 1.24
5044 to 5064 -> 0.896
